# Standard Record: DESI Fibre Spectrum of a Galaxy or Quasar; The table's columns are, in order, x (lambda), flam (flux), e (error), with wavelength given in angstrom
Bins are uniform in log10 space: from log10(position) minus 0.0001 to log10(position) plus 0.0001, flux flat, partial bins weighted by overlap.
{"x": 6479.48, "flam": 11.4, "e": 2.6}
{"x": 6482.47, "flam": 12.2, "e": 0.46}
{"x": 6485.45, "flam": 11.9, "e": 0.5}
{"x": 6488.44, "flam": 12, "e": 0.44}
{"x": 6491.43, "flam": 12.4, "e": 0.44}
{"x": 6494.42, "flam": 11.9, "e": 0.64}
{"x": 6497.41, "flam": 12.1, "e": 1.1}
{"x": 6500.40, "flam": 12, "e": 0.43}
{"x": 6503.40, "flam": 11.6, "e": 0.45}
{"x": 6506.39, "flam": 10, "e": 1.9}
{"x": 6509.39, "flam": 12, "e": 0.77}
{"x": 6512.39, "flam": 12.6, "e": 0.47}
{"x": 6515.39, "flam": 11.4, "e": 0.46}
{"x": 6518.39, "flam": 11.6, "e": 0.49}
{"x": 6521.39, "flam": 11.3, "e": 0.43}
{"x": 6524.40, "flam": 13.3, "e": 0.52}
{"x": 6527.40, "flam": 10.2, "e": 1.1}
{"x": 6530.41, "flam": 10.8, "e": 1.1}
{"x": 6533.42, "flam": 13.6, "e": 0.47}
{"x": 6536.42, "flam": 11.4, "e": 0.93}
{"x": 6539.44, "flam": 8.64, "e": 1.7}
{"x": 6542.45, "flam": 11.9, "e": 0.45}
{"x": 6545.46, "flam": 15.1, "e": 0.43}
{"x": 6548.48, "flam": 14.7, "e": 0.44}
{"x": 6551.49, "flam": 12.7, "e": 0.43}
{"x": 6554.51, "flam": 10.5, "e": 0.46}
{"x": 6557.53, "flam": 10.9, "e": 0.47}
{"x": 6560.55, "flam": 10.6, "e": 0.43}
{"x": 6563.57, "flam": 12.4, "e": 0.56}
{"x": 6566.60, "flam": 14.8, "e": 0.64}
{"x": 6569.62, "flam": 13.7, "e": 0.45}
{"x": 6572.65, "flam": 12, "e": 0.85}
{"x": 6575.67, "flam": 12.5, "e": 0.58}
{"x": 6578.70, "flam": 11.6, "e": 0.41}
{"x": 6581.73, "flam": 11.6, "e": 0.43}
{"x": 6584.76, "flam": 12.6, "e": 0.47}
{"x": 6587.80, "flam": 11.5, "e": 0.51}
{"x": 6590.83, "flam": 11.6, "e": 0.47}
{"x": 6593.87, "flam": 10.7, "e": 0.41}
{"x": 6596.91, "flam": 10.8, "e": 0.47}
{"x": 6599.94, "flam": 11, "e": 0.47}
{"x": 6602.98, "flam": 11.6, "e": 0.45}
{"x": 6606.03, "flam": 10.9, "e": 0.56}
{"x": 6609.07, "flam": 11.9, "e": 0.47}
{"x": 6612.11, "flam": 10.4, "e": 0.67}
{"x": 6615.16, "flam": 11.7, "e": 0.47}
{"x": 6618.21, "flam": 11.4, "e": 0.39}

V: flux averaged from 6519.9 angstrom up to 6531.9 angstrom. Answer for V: 11.4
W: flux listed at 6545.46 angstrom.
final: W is 15.1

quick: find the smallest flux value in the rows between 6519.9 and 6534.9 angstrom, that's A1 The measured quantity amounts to 10.2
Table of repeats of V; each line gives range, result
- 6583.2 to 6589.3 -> 12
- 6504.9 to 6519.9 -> 11.5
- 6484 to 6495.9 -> 12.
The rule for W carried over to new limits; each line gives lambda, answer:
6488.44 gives 12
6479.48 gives 11.4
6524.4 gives 13.3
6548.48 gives 14.7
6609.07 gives 11.9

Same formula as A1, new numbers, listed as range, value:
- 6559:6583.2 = 10.6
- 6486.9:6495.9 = 11.9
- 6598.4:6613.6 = 10.4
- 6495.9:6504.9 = 11.6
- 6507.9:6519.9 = 11.4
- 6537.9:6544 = 8.64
